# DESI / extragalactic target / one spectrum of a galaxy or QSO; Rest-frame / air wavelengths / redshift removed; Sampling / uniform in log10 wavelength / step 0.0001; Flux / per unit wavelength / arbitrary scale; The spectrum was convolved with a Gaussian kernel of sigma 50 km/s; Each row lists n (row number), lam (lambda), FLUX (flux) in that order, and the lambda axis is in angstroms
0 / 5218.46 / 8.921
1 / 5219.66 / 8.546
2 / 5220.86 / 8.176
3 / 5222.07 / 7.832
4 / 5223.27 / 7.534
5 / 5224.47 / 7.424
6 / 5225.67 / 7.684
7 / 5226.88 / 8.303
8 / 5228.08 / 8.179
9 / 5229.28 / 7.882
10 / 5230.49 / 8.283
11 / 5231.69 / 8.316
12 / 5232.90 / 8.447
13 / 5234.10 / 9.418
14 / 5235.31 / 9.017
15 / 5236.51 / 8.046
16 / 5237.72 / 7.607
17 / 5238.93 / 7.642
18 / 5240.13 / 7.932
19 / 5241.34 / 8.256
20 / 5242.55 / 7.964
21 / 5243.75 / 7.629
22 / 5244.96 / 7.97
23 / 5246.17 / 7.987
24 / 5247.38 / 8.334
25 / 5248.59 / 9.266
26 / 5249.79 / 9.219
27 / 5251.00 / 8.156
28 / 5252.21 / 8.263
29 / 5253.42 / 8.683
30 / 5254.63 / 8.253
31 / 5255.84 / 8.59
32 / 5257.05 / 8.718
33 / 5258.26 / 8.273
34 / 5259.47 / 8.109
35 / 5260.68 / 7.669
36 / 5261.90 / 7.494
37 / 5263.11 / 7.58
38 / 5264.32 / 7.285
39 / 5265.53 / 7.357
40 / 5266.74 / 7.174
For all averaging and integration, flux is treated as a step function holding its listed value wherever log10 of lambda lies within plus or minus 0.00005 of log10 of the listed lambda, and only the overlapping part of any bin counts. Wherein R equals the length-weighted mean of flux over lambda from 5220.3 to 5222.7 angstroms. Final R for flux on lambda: 7.98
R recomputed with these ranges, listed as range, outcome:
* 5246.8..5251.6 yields 8.76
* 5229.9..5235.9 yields 8.7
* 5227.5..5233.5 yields 8.22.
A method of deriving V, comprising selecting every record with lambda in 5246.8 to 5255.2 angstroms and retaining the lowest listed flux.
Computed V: 8.156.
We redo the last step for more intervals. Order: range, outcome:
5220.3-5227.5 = 7.424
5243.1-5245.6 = 7.629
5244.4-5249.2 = 7.97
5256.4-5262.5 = 7.494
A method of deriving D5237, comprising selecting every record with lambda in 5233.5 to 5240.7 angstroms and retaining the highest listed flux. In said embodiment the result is 9.418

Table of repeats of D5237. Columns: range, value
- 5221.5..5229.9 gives 8.303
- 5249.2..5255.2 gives 9.219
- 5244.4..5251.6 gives 9.266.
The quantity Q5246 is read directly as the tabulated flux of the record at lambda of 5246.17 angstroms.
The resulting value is 7.987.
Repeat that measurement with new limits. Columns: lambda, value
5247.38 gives 8.334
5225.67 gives 7.684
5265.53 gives 7.357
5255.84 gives 8.59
